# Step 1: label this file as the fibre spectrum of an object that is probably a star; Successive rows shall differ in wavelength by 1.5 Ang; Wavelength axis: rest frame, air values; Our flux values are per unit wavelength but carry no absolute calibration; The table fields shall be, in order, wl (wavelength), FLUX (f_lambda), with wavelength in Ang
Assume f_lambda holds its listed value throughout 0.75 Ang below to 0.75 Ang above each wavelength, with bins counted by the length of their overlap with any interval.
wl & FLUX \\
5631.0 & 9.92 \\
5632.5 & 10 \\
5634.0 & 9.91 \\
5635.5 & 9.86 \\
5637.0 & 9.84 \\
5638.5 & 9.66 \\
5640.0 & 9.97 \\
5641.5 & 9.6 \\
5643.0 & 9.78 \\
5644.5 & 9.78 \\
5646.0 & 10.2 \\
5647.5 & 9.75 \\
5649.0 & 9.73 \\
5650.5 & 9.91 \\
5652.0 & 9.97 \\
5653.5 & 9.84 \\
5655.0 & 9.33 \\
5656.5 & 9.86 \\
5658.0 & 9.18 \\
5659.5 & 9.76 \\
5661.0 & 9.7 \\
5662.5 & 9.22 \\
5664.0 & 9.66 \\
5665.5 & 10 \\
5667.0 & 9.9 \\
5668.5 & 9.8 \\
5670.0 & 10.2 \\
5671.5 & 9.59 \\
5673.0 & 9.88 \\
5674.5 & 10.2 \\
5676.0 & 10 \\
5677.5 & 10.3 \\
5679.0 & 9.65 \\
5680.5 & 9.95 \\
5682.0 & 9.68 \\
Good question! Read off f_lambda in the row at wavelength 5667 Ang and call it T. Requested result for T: 9.9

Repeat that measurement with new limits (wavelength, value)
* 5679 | 9.65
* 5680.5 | 9.95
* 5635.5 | 9.86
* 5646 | 10.2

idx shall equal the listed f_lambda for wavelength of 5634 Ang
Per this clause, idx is 9.91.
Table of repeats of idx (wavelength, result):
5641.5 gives 9.6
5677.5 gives 10.3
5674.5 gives 10.2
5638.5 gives 9.66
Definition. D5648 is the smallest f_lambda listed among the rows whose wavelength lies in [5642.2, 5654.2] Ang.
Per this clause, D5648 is 9.73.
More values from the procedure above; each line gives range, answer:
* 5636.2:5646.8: 9.6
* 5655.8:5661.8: 9.18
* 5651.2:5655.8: 9.33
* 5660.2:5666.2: 9.22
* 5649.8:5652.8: 9.91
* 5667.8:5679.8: 9.59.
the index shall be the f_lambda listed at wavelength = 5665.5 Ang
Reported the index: 10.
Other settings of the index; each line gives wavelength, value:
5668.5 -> 9.8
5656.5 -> 9.86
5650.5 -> 9.91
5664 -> 9.66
